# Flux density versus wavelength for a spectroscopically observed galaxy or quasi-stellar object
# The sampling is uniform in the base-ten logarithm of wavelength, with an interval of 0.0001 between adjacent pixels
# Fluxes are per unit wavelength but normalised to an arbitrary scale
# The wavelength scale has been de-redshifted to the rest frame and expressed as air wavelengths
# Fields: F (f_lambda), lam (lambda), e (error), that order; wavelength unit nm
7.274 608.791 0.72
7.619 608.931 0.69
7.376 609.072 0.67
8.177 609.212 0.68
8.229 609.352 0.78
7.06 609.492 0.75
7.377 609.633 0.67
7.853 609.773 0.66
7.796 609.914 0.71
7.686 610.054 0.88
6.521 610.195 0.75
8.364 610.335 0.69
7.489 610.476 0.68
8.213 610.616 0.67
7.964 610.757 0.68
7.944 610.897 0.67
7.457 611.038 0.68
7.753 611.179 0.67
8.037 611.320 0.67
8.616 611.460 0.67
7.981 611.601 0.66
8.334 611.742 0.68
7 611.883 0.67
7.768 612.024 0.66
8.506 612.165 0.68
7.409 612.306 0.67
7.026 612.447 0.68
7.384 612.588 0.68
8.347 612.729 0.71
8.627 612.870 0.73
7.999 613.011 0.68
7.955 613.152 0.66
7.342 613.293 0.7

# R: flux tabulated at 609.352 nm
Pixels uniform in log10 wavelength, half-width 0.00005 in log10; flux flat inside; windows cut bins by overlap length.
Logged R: 8.229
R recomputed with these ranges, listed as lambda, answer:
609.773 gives 7.853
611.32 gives 8.037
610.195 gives 6.521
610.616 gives 8.213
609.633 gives 7.377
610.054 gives 7.686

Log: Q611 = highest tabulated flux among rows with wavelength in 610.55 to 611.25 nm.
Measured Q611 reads 8.213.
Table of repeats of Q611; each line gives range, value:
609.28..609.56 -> 8.229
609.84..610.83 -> 8.364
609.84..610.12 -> 7.796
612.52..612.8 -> 8.347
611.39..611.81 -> 8.616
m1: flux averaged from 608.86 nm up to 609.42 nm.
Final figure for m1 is 7.85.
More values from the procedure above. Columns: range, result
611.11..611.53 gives 8.15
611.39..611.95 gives 7.99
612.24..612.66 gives 7.28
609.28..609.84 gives 7.64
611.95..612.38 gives 7.88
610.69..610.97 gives 7.96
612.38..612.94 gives 7.85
